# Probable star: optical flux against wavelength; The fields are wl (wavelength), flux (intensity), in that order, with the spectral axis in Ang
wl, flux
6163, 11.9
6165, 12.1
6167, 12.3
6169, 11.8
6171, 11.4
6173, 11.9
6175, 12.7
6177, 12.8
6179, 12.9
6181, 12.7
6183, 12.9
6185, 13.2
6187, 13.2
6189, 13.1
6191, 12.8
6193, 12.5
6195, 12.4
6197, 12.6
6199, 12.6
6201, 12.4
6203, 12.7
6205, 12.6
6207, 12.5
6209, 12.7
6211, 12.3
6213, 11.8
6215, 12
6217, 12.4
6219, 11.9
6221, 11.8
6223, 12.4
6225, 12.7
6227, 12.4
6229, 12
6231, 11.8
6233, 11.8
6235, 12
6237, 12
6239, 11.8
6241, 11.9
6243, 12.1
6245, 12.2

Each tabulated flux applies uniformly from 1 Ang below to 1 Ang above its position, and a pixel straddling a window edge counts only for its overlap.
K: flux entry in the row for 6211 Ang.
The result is 12.3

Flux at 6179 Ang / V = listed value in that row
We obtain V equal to 12.9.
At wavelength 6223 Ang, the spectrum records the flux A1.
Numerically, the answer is 12.4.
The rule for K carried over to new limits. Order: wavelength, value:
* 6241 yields 11.9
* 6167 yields 12.3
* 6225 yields 12.7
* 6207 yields 12.5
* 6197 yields 12.6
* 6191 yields 12.8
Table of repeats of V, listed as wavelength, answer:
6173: 11.9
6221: 11.8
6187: 13.2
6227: 12.4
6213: 11.8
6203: 12.7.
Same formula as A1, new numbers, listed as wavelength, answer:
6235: 12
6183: 12.9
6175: 12.7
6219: 11.9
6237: 12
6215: 12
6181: 12.7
